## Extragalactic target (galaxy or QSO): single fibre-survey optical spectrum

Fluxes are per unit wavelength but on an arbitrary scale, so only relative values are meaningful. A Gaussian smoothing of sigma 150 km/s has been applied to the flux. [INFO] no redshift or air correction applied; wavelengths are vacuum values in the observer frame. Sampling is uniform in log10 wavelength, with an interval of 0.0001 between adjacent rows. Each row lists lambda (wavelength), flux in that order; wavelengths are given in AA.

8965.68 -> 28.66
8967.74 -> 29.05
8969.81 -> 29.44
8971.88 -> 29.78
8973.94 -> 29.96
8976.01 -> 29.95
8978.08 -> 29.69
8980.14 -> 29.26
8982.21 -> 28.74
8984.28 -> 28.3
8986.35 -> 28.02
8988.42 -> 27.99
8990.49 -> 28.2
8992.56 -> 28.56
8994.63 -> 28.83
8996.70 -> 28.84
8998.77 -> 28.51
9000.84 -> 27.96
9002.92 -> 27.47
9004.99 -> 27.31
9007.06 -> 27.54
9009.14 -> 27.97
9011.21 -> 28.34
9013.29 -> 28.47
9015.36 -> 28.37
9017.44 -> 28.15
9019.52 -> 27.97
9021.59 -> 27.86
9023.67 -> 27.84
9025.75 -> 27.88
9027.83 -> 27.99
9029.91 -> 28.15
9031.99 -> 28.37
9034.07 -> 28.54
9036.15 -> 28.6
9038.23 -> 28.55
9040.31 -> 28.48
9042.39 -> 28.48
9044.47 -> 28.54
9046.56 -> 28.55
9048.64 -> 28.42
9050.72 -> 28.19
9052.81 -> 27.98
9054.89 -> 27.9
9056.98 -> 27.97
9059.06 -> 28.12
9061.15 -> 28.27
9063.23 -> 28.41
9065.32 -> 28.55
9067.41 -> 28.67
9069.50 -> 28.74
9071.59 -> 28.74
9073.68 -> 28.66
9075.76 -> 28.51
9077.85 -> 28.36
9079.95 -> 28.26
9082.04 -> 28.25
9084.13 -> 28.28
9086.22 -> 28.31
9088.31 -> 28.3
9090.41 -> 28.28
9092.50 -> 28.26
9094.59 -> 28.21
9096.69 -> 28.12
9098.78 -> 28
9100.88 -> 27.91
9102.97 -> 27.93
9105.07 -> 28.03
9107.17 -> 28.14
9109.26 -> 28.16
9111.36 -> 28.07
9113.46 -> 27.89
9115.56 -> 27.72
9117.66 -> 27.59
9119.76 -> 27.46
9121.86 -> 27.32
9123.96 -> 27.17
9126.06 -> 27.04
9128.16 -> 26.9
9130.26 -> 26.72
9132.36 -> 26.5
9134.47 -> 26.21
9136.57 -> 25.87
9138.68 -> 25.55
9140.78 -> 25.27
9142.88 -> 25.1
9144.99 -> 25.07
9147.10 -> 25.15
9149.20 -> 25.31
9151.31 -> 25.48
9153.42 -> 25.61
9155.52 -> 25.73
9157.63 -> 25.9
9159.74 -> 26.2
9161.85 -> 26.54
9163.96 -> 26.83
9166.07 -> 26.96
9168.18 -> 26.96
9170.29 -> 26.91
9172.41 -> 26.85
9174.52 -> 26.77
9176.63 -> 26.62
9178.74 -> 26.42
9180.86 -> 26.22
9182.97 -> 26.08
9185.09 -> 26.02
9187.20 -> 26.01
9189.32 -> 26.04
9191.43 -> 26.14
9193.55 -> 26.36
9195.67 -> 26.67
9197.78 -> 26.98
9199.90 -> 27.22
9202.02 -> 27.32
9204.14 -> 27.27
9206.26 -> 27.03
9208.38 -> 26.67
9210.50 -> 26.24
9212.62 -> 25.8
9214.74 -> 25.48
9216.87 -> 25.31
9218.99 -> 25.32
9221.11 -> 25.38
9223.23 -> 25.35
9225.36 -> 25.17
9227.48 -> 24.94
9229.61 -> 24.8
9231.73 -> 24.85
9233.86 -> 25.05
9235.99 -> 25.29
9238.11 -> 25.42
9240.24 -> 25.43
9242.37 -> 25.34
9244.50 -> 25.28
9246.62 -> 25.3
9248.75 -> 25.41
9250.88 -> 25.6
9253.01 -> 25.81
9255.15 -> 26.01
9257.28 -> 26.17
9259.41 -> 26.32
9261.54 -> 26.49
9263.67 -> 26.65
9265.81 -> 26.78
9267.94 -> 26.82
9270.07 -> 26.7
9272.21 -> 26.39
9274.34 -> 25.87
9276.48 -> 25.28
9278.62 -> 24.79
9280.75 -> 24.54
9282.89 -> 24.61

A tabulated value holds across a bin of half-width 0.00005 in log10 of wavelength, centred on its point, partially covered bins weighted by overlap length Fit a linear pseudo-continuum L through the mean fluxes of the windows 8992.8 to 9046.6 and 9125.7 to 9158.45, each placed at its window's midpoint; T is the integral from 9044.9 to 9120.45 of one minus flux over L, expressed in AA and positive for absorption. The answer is -3.4 AA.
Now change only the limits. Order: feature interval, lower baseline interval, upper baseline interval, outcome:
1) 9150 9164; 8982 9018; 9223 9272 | 0.34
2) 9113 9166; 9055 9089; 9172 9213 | 2.02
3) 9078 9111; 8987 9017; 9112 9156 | -1.57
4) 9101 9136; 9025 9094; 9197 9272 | 0.15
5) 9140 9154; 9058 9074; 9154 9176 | 0.85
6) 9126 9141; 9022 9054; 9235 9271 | 0.54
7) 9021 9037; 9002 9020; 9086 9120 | -0.11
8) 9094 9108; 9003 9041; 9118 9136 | -0.42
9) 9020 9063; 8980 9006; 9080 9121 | -0.09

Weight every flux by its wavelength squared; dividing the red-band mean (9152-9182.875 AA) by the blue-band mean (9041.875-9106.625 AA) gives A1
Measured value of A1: 1.0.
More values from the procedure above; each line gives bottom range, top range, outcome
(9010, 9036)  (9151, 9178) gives 0.97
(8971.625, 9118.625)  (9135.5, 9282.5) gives 0.95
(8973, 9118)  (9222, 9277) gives 0.95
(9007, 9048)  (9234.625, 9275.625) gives 0.97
